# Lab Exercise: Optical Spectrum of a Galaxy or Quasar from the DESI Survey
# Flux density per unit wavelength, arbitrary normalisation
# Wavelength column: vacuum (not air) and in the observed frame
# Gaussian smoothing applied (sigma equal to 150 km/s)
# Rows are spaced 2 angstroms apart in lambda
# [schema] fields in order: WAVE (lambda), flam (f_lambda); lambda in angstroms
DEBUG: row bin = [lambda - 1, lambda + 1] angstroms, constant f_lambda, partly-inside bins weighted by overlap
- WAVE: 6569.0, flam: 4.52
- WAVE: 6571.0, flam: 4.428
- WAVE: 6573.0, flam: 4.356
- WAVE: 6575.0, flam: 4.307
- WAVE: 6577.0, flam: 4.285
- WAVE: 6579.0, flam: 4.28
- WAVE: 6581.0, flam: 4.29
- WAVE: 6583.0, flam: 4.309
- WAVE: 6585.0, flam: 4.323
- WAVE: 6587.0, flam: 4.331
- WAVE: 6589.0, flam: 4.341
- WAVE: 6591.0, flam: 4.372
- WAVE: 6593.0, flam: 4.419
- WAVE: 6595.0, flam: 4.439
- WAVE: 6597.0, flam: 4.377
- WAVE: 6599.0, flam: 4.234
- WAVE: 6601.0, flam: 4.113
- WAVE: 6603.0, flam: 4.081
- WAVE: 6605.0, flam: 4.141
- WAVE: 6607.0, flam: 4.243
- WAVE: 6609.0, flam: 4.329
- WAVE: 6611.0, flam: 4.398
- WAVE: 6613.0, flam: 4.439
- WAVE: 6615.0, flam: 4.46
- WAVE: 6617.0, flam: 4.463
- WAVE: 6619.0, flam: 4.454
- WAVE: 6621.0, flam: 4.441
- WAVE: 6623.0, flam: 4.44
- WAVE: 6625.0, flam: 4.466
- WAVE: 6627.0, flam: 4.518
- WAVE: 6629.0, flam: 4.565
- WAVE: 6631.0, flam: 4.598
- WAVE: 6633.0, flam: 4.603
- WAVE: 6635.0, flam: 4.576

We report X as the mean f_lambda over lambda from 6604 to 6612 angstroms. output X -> 4.28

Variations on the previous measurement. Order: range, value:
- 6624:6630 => 4.52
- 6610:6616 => 4.43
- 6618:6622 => 4.45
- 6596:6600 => 4.31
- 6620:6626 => 4.45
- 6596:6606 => 4.19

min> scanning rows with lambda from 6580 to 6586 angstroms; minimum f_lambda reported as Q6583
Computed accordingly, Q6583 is 4.29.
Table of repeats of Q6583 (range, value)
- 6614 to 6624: 4.44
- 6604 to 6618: 4.141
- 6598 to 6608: 4.081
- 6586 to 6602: 4.113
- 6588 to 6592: 4.341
